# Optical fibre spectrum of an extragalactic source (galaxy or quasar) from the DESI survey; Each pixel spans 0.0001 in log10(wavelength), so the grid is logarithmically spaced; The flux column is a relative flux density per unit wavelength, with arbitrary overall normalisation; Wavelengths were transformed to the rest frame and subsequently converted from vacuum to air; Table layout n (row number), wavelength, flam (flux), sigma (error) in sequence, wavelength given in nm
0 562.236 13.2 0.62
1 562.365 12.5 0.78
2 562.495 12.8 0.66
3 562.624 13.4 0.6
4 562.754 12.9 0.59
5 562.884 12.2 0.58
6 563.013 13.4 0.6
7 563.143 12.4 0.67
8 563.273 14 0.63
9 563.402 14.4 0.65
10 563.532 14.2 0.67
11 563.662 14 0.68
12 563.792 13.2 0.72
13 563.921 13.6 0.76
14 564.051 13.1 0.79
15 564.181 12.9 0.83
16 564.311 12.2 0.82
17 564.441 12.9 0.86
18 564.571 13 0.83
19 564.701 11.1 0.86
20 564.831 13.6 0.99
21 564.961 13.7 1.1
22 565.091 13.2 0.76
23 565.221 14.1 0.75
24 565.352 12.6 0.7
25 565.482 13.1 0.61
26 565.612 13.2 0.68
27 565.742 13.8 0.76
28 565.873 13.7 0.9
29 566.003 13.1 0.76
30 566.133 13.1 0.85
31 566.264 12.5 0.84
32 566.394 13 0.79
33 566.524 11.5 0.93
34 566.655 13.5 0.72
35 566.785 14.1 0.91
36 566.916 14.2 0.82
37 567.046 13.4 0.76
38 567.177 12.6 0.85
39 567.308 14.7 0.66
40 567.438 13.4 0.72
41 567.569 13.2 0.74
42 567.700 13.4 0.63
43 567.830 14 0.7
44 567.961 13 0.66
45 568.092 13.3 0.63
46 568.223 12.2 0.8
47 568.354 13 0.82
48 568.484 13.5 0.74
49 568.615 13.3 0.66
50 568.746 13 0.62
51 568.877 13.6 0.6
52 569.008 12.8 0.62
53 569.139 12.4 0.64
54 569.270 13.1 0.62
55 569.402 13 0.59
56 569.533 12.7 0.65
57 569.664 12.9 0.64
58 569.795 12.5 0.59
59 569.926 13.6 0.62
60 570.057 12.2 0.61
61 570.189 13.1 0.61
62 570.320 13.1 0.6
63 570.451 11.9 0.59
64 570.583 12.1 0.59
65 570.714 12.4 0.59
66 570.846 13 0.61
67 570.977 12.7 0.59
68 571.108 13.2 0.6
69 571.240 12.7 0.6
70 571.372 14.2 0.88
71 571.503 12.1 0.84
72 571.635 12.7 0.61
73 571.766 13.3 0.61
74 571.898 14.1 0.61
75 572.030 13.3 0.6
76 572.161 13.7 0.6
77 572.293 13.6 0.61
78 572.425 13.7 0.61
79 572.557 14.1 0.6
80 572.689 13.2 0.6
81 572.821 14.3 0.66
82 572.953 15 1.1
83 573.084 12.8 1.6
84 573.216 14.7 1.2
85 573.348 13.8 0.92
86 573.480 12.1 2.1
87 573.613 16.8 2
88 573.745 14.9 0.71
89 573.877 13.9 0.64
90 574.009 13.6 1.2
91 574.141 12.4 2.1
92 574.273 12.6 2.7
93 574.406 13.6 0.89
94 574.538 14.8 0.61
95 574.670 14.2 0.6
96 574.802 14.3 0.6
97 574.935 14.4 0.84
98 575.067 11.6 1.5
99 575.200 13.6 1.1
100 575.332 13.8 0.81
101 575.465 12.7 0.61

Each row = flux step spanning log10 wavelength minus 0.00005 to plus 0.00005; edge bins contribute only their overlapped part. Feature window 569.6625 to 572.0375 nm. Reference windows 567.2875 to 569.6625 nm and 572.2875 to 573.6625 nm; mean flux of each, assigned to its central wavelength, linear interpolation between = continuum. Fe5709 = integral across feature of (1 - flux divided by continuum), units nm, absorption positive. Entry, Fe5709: 0.12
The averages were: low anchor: 13.2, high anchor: 14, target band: 12.9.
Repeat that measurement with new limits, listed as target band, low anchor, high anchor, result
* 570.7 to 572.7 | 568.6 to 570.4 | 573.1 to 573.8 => 0.063 nm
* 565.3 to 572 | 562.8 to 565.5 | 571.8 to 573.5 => 0.204 nm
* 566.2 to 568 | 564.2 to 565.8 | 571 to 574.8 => -0.016 nm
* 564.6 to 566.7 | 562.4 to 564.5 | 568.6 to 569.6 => 0.011 nm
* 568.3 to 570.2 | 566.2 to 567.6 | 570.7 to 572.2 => 0.033 nm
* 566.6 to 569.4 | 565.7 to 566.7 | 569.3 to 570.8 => -0.100 nm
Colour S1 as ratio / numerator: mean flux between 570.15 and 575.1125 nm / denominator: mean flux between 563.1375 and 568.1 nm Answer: 1.01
